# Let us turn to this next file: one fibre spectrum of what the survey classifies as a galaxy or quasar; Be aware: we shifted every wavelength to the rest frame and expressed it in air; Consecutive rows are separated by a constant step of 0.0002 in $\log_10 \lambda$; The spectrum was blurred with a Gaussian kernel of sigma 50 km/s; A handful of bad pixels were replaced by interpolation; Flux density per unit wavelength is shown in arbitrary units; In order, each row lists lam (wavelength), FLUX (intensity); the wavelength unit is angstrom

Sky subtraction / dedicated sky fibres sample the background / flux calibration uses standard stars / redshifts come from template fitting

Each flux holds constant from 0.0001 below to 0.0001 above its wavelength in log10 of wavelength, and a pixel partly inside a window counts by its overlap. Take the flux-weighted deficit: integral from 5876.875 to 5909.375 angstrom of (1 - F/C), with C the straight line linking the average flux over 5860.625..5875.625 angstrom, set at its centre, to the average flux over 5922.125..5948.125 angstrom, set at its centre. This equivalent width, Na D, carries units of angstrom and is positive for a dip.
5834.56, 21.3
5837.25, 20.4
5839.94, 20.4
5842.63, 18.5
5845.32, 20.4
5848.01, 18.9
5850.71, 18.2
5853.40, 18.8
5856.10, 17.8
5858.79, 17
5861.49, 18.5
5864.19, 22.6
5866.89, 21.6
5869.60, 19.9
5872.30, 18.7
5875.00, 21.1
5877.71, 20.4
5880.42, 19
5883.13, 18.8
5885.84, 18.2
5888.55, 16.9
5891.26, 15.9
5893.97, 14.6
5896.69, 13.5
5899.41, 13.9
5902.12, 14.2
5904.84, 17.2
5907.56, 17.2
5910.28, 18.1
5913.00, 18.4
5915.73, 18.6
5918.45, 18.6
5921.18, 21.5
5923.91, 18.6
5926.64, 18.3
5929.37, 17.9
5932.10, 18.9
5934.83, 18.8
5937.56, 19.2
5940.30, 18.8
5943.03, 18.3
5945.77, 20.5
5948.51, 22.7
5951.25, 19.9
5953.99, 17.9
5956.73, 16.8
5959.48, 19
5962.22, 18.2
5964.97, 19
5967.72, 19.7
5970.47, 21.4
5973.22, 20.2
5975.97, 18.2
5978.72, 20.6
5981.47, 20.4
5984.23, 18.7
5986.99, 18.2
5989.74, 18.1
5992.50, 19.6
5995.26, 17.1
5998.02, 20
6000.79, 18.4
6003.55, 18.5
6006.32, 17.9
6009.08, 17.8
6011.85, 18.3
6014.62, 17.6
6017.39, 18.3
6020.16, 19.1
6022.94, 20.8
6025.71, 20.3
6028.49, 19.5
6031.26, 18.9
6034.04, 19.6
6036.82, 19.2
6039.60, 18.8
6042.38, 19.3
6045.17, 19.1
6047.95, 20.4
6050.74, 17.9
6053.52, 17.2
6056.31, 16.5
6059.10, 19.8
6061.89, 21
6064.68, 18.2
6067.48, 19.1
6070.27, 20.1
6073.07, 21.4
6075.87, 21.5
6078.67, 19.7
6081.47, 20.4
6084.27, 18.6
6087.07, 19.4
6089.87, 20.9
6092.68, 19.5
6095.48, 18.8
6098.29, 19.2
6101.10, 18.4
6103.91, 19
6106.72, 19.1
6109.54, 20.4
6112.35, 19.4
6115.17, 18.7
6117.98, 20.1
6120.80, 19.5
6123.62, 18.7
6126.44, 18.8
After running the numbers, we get 5.39 angstrom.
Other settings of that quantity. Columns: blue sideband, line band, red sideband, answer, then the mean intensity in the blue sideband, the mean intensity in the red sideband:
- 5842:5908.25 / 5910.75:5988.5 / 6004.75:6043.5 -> -2.78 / 18.1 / 19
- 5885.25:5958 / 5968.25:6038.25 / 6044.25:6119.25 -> -1.53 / 17.9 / 19.4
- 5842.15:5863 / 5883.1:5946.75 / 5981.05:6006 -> 3.20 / 18.5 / 18.7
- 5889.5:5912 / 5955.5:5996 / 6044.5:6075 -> -4.05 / 15.6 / 19.2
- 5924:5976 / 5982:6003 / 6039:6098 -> 0.65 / 19.2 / 19.4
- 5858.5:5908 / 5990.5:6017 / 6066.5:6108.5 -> 0.83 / 17.9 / 19.7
